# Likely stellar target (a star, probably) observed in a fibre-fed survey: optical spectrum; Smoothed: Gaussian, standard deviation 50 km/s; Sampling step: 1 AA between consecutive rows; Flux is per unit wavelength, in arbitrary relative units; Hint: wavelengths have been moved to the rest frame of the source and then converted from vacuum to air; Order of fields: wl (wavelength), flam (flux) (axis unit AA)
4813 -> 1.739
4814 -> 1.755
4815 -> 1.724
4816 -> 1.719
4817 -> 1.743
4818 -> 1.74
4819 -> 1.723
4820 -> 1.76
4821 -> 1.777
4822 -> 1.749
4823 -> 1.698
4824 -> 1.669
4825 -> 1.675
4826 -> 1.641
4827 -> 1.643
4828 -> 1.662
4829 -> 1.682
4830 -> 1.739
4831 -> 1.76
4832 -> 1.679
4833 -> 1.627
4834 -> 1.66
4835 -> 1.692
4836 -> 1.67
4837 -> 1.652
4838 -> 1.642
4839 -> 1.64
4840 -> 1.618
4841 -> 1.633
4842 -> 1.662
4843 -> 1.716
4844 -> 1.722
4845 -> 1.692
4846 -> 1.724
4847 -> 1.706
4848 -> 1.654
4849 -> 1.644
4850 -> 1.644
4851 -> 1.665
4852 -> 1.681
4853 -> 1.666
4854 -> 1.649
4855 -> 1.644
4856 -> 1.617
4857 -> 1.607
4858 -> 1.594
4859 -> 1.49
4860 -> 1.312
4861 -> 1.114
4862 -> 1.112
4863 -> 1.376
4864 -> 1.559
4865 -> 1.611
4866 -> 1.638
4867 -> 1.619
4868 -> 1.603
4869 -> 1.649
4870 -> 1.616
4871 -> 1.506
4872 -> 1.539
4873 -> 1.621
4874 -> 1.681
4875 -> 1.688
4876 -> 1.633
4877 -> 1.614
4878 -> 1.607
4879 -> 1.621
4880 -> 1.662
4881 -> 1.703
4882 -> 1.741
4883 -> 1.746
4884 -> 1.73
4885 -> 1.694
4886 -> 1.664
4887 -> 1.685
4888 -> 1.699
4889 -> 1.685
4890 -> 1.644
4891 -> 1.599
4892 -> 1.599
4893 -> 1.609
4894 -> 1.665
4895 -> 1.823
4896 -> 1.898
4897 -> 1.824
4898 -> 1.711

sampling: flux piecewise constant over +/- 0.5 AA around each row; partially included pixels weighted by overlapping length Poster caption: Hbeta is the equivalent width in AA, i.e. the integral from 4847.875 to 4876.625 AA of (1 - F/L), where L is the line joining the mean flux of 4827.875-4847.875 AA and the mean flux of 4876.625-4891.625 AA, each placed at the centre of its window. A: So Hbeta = 1.9 AA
